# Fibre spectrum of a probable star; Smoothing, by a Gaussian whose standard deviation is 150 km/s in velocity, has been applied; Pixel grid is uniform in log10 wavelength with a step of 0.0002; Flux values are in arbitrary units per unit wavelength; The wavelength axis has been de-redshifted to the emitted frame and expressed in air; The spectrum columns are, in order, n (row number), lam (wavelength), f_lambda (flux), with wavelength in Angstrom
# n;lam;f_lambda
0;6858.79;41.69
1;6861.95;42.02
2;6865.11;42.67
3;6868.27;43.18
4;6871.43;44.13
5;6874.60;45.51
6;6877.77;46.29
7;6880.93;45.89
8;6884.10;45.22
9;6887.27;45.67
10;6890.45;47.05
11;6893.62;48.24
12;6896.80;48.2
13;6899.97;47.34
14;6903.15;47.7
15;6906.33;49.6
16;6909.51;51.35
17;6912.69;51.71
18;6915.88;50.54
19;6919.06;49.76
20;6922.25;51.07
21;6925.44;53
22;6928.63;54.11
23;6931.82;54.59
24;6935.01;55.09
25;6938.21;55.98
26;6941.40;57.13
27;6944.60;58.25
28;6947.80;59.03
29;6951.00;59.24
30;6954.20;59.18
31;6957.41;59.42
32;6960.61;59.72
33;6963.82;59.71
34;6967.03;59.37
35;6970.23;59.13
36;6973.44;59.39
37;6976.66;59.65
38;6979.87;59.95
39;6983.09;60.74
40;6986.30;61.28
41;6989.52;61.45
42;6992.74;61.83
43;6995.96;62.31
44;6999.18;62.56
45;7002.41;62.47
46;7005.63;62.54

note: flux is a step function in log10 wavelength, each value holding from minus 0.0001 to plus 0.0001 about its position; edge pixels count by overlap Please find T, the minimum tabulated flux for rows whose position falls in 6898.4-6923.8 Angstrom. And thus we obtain 47.34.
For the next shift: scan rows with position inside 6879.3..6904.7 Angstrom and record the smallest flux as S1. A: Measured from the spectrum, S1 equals 45.22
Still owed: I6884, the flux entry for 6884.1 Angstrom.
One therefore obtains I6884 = 45.22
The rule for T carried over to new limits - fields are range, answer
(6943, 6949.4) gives 58.25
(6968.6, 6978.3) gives 59.13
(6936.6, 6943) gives 55.98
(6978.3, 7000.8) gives 59.95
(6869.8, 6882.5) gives 44.13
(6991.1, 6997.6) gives 61.83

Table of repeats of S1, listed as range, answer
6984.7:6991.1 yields 61.28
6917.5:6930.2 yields 49.76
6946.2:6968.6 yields 59.03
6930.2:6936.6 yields 54.59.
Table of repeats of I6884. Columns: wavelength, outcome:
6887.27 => 45.67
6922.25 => 51.07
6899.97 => 47.34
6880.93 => 45.89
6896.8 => 48.2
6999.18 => 62.56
